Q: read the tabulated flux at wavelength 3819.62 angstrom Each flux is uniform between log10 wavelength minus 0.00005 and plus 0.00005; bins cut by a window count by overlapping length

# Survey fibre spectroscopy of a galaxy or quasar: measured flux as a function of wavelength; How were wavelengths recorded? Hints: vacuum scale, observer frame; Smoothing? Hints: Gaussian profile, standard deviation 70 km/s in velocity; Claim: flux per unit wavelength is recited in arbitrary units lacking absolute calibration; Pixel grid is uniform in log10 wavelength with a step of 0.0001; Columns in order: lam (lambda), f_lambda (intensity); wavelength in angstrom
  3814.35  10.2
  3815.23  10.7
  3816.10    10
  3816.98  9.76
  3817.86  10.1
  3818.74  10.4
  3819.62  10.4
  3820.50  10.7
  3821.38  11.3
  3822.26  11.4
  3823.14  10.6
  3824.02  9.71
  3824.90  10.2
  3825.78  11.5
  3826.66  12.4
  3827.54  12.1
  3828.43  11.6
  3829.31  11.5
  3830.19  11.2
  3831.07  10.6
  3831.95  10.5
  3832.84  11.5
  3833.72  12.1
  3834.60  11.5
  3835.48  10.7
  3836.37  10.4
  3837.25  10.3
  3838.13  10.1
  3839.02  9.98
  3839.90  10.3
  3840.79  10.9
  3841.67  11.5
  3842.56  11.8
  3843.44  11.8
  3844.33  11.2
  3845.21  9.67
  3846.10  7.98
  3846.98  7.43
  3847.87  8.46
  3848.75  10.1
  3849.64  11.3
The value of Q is 10.4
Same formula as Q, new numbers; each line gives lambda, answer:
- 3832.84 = 11.5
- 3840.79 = 10.9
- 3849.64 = 11.3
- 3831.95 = 10.5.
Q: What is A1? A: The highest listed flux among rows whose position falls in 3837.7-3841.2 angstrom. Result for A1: 10.9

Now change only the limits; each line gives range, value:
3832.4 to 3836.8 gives 12.1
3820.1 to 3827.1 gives 12.4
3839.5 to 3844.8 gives 11.8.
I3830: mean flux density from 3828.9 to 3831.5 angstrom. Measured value 11.1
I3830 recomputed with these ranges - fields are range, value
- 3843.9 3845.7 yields 10.4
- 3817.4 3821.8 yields 10.6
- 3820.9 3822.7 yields 11.3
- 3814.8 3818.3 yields 10.2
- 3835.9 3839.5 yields 10.2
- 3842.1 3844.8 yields 11.6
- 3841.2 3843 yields 11.6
